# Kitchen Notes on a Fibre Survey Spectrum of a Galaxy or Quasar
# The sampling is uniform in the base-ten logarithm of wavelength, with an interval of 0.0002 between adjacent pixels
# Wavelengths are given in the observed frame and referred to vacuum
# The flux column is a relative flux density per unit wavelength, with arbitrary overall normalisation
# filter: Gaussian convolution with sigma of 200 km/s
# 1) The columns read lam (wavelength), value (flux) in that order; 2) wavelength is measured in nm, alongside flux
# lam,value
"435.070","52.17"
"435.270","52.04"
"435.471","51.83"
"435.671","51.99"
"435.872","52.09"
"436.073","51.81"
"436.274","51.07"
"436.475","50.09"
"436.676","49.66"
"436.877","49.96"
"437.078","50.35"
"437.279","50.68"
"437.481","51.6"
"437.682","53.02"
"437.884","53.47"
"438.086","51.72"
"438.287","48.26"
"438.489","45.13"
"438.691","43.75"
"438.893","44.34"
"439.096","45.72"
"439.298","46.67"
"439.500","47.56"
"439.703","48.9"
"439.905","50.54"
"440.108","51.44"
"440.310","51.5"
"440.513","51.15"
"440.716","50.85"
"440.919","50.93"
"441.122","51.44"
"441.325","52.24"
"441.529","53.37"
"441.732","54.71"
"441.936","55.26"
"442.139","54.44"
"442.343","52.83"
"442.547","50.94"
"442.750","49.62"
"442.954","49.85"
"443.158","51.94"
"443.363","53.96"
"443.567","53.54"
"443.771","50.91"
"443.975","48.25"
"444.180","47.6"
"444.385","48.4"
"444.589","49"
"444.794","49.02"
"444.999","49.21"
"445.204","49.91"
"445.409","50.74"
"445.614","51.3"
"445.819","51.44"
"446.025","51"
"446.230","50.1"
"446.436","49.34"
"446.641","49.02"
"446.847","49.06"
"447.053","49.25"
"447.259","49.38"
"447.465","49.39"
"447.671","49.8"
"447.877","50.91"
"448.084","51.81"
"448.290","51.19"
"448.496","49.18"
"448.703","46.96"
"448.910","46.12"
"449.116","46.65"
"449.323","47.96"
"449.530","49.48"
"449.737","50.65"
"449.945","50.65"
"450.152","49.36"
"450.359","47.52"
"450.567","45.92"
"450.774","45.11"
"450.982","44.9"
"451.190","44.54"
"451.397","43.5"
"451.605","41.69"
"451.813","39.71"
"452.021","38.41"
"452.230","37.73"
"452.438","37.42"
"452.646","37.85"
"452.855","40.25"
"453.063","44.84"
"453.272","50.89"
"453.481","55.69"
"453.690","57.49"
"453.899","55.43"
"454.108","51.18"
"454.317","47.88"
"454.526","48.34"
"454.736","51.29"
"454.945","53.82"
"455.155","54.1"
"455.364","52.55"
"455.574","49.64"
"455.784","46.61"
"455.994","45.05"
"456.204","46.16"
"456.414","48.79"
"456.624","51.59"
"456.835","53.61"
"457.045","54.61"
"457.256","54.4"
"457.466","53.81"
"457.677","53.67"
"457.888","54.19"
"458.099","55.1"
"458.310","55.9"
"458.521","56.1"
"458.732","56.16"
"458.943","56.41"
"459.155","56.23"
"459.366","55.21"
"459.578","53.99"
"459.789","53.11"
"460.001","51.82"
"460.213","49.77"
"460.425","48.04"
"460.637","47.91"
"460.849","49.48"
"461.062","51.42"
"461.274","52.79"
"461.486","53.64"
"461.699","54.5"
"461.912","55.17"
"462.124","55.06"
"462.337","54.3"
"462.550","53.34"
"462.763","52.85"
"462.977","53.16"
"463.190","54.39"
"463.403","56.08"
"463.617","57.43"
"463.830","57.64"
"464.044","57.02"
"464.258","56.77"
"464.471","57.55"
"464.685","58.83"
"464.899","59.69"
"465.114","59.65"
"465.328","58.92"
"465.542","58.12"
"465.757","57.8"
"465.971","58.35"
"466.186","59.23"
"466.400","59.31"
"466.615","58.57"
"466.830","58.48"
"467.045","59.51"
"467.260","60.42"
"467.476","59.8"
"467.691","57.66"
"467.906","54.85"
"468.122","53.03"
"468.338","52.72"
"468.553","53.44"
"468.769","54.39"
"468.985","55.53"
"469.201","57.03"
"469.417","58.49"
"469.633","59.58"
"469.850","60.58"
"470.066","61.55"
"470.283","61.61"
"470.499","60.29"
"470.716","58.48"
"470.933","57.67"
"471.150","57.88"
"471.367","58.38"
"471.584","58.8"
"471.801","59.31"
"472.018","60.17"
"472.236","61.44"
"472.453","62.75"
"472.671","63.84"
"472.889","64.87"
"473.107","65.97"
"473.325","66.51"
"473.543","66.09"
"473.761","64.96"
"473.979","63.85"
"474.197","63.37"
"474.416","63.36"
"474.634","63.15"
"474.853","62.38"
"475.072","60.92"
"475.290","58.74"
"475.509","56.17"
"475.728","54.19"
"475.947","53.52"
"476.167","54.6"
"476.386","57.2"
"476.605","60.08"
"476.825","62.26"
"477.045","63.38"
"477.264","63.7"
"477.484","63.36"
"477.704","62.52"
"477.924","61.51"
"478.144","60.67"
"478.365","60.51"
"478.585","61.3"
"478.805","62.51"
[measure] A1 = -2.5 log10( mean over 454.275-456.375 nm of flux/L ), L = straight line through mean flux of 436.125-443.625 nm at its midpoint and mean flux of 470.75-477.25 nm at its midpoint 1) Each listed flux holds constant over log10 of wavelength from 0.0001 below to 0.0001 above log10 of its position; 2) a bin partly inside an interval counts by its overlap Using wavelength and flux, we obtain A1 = 0.12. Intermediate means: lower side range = 50.6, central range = 49.6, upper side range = 60.9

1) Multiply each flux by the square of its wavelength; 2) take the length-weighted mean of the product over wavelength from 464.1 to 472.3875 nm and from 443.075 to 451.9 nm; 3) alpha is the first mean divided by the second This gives 1.3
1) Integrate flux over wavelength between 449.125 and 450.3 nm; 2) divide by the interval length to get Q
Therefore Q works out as 49.3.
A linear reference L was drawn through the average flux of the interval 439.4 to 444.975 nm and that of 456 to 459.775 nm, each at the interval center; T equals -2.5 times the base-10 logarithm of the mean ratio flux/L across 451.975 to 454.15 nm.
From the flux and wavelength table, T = 0.15 mag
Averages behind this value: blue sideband 51.1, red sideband 53.6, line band 46.2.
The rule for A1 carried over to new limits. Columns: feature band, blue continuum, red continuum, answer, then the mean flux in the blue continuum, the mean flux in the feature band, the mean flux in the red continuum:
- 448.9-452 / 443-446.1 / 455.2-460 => 0.12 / 50.4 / 46.1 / 52.9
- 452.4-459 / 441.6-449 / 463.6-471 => 0.06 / 50.4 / 51.1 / 58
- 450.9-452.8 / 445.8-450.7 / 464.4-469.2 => 0.24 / 49.2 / 40.6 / 57.5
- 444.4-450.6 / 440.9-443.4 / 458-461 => 0.07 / 52.4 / 49.4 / 53.2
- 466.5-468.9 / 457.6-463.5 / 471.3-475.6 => 0.03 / 53.6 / 56.6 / 62.3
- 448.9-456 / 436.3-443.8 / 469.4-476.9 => 0.15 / 50.6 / 47.2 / 60.7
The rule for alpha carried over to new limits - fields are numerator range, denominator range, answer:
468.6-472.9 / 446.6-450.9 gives 1.34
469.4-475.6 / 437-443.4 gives 1.40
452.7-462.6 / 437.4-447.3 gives 1.11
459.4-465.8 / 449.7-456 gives 1.21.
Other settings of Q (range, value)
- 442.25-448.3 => 50.3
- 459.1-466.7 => 55.2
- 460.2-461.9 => 51.2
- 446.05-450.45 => 49.3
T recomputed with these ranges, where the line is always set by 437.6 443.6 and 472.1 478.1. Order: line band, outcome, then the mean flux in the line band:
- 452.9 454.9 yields 0.07 mag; 51.2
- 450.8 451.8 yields 0.24 mag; 43.4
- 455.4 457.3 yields 0.12 mag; 50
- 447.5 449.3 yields 0.09 mag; 49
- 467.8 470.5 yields 0.05 mag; 57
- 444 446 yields 0.05 mag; 49.6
